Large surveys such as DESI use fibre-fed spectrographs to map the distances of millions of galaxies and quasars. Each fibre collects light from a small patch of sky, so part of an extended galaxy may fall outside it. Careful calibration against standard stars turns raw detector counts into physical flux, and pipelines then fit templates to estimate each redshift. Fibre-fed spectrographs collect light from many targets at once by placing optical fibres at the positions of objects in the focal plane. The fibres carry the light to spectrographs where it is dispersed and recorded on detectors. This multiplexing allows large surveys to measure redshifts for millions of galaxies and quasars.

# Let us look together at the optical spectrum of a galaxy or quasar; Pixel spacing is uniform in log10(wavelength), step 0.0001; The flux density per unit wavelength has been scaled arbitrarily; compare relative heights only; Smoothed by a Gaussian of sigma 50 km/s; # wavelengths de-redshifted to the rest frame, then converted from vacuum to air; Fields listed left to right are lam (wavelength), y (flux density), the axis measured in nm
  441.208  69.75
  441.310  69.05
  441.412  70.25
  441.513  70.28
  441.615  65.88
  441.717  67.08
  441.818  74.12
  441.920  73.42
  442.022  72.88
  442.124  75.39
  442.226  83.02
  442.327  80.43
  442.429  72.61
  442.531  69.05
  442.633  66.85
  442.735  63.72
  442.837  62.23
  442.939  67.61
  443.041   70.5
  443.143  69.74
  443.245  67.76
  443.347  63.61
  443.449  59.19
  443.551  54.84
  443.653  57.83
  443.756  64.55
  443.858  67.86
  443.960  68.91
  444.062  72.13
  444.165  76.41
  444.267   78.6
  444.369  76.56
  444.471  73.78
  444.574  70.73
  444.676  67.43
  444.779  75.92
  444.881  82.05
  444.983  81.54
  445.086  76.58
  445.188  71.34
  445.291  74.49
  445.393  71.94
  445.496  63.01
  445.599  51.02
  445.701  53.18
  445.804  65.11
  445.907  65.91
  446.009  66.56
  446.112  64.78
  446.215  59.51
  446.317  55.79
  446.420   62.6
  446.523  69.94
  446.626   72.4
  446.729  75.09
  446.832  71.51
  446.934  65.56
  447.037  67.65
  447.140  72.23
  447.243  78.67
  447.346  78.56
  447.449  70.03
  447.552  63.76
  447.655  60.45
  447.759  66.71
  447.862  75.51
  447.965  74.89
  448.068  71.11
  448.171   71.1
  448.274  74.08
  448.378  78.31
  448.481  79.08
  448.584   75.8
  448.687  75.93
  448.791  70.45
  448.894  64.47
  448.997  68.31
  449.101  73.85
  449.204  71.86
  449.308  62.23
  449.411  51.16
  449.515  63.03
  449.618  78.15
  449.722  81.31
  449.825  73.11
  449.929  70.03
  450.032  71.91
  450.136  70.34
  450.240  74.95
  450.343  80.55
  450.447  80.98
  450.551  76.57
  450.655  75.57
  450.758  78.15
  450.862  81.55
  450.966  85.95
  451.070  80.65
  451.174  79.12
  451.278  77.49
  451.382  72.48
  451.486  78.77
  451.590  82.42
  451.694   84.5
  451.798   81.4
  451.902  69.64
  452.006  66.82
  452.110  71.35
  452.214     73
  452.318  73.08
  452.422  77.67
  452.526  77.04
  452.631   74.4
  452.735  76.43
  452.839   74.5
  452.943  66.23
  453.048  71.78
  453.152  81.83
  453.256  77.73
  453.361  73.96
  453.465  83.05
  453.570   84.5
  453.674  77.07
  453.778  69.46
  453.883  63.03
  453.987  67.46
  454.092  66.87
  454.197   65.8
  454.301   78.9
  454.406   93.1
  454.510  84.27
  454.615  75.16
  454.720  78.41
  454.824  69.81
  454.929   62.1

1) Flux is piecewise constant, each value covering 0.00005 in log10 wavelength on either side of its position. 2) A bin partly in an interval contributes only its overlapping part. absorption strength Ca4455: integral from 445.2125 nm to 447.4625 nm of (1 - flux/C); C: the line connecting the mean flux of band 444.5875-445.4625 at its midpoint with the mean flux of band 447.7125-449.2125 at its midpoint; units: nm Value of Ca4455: 0.21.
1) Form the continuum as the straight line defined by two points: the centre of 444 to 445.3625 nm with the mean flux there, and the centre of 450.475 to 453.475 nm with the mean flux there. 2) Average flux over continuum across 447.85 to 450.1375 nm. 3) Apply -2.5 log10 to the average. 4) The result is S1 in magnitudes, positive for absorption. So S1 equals 0.07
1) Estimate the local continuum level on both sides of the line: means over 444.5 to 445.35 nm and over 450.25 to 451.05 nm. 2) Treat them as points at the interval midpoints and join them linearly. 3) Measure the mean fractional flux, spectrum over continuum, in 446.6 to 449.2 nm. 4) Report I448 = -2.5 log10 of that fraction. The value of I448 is 0.08 mag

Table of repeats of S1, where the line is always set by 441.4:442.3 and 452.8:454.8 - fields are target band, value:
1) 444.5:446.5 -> 0.095 mag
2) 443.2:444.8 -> 0.076 mag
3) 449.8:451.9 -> -0.042 mag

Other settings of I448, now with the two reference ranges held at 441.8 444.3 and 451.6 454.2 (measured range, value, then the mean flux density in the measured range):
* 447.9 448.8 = -0.04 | 74.7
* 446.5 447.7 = 0.01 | 70.6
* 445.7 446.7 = 0.10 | 64.3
